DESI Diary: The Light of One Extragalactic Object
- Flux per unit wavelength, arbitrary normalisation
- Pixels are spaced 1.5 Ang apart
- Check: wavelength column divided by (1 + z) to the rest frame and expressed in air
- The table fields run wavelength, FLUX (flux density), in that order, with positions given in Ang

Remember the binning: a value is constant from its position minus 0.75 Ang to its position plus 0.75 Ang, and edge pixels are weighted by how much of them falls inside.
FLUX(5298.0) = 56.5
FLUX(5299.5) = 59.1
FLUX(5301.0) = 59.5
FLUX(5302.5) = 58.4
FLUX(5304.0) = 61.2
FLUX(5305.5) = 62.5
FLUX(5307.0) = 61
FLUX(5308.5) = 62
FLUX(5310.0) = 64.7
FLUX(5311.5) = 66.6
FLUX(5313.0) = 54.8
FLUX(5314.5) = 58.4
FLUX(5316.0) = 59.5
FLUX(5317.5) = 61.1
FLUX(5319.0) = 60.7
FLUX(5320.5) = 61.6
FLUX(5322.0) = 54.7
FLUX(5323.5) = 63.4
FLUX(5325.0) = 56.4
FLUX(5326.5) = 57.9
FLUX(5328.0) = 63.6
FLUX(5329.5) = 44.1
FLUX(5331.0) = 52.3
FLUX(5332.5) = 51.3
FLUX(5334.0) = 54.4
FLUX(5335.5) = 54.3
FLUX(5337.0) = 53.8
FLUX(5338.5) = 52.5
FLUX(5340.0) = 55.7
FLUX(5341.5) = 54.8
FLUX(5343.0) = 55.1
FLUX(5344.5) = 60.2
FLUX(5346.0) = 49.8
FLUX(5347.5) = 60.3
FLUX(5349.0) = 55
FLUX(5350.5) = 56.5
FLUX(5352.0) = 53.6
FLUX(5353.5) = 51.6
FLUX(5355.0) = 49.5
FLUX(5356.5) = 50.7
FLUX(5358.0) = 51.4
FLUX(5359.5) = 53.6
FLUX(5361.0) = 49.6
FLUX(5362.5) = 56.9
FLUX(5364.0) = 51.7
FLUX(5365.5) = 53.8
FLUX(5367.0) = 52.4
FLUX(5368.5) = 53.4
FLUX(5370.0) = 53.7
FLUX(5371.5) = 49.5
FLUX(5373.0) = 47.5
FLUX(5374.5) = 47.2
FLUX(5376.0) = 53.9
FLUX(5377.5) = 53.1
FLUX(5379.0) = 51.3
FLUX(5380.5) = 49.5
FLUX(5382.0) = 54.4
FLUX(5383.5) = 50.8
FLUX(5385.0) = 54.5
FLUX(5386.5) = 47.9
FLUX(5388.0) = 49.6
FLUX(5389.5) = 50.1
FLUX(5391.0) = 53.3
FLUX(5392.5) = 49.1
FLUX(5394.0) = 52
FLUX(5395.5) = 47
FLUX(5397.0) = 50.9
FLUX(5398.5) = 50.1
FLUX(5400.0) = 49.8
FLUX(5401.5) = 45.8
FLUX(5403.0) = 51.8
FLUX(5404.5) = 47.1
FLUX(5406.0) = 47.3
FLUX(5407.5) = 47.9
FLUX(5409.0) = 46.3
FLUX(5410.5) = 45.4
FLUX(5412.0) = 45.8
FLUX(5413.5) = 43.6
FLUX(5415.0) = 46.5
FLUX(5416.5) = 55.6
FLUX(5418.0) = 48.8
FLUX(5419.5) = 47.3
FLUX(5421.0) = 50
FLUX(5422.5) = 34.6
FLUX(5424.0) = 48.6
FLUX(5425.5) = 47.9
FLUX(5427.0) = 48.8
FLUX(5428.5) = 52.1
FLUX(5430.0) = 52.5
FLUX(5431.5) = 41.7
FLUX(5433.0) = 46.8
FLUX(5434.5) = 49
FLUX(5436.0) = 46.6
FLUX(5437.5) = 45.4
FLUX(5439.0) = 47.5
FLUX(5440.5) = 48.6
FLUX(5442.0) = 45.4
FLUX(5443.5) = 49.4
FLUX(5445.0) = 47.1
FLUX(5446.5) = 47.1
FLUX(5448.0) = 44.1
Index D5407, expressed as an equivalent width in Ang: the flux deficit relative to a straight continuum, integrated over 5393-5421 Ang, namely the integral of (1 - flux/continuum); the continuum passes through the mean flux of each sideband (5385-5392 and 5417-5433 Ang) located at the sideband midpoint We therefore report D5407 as 0.36 Ang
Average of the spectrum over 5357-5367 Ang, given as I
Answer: 52.7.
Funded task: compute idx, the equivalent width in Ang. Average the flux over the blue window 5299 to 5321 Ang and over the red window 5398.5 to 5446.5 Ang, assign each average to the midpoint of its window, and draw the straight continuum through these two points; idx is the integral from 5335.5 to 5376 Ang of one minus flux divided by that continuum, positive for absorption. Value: 1.6 Ang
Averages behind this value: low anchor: 60.7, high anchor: 47.5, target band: 53.1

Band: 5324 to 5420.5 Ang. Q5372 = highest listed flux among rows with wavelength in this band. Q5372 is 63.6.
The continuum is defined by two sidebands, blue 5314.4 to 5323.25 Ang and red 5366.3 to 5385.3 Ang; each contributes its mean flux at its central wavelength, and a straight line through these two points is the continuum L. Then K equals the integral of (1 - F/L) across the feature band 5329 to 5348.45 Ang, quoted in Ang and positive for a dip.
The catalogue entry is 1.0 Ang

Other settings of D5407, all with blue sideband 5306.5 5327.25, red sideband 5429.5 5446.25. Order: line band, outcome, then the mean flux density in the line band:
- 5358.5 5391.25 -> 1.4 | 51.7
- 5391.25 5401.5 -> 0.4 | 49.7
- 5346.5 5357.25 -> 0.5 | 53.8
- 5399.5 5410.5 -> 0.6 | 47.8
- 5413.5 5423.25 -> 0.5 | 46.9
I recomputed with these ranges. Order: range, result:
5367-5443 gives 48.9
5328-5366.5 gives 53.5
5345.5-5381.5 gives 52.3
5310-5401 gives 53.8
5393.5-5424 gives 47.7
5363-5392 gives 51.5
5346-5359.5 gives 53.4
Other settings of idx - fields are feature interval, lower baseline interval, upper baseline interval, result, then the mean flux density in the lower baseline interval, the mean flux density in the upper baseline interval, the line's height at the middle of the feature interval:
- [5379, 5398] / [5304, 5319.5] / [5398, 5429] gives 0.1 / 61.1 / 47.6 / 50.9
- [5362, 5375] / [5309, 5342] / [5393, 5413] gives 0.1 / 57.2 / 48.2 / 52.2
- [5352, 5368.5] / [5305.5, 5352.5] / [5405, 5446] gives 0.5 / 57.2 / 47.3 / 54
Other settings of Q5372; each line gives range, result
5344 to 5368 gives 60.3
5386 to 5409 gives 53.3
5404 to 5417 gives 55.6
